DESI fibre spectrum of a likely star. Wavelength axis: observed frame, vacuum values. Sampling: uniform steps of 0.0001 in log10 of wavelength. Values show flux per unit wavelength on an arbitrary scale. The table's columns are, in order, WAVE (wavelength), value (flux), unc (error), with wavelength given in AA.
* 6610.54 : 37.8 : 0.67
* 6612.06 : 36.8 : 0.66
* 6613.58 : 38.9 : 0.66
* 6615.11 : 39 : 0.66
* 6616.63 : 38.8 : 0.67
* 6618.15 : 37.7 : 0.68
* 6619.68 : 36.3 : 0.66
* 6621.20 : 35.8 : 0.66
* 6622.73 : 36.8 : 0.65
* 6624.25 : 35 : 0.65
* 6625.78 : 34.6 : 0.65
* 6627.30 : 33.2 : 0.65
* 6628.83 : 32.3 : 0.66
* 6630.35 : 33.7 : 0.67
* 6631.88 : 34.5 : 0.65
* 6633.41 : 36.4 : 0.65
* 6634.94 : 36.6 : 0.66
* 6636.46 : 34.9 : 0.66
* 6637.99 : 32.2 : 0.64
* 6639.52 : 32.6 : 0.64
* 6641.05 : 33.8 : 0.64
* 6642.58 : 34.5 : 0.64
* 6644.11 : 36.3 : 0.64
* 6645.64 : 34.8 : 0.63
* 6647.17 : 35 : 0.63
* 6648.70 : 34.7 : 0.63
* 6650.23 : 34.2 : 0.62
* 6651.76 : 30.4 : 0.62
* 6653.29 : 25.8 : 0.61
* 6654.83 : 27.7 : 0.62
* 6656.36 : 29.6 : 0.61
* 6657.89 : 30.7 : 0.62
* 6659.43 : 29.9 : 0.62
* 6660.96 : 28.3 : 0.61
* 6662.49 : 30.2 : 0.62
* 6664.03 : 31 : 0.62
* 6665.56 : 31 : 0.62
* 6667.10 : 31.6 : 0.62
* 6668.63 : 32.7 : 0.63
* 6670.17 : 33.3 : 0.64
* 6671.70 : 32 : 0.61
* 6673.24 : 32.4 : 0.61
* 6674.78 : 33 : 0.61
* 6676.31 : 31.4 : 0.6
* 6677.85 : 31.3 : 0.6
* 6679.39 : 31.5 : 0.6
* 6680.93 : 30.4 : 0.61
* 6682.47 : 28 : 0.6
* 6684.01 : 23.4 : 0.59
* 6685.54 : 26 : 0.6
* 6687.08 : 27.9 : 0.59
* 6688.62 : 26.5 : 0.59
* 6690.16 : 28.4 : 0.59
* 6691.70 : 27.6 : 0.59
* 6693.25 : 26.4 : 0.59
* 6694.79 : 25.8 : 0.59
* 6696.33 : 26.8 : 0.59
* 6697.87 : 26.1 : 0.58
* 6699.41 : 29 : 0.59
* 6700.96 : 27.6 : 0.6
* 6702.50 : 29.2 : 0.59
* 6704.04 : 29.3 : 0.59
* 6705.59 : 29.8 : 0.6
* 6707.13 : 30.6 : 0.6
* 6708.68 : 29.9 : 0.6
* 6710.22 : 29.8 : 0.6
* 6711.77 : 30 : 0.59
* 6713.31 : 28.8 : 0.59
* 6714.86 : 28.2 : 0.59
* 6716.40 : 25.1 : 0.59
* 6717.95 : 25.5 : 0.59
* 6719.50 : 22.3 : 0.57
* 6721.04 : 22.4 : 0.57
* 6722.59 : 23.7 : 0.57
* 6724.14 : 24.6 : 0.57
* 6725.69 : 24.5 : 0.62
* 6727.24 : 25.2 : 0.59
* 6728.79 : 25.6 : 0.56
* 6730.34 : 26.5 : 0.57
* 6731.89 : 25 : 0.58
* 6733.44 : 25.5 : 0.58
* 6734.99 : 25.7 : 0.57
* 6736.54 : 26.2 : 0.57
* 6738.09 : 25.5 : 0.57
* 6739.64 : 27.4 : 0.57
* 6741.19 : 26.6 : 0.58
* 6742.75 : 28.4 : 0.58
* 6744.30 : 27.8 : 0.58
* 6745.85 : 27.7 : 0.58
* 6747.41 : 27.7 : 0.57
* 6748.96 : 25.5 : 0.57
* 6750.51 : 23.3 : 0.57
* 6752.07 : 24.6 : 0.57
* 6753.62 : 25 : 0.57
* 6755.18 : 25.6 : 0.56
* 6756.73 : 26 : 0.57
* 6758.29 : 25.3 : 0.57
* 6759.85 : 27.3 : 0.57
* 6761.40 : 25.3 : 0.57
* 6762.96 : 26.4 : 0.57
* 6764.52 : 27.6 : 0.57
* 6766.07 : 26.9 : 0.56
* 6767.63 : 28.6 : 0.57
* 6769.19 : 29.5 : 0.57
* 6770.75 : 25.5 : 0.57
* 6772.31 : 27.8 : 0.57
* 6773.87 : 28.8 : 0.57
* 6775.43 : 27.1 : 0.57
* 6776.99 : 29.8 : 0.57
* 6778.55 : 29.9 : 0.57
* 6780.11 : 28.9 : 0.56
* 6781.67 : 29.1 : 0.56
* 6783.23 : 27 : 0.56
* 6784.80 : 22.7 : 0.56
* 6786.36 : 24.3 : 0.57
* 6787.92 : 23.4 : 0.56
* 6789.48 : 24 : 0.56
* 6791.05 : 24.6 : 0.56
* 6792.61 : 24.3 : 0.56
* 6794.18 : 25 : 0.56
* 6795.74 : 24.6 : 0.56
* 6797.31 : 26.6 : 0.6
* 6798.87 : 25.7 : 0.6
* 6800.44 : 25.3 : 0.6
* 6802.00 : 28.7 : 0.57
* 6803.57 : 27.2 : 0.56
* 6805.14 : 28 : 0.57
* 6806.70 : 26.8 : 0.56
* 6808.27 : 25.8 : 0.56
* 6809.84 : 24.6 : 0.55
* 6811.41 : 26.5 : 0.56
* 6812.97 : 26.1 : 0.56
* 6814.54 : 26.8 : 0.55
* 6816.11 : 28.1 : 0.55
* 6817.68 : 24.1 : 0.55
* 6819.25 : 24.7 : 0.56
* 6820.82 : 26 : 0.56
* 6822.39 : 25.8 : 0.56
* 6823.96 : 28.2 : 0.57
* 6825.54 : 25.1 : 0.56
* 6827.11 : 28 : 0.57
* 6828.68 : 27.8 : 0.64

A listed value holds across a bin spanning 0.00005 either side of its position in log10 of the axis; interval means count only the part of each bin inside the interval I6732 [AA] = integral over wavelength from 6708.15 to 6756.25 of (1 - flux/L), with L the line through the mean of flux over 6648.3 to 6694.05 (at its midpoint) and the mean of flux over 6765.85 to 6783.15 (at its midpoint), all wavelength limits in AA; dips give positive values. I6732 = 4.77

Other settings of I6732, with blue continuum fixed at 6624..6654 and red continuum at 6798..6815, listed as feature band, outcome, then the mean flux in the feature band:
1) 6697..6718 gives 1.5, 28.6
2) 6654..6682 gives 1.3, 30.9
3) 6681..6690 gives 1.4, 26.8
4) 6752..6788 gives 1.5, 26.9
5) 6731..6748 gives 1.6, 26.7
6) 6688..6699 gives 1.6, 26.9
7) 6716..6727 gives 2.2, 24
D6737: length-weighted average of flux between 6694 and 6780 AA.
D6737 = 26.8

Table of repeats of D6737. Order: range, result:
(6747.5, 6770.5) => 26.2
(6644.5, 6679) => 31.5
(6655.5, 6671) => 30.8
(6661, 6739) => 28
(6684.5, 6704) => 27.3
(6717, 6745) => 25.5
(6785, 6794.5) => 24.1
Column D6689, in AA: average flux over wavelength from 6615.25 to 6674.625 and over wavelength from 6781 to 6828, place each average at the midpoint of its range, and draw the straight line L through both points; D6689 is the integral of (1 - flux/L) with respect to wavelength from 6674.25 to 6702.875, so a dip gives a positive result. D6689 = 2.8 AA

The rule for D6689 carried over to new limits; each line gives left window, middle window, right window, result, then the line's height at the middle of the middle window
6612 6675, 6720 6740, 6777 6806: 2.8 AA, 29.2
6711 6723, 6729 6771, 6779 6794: -1.2 AA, 25.6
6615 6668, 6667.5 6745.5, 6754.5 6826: 6.7 AA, 30.3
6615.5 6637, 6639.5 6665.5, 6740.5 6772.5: 1.6 AA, 33.7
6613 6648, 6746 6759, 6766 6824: 1.5 AA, 28.8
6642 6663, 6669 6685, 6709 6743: -0.5 AA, 29.7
